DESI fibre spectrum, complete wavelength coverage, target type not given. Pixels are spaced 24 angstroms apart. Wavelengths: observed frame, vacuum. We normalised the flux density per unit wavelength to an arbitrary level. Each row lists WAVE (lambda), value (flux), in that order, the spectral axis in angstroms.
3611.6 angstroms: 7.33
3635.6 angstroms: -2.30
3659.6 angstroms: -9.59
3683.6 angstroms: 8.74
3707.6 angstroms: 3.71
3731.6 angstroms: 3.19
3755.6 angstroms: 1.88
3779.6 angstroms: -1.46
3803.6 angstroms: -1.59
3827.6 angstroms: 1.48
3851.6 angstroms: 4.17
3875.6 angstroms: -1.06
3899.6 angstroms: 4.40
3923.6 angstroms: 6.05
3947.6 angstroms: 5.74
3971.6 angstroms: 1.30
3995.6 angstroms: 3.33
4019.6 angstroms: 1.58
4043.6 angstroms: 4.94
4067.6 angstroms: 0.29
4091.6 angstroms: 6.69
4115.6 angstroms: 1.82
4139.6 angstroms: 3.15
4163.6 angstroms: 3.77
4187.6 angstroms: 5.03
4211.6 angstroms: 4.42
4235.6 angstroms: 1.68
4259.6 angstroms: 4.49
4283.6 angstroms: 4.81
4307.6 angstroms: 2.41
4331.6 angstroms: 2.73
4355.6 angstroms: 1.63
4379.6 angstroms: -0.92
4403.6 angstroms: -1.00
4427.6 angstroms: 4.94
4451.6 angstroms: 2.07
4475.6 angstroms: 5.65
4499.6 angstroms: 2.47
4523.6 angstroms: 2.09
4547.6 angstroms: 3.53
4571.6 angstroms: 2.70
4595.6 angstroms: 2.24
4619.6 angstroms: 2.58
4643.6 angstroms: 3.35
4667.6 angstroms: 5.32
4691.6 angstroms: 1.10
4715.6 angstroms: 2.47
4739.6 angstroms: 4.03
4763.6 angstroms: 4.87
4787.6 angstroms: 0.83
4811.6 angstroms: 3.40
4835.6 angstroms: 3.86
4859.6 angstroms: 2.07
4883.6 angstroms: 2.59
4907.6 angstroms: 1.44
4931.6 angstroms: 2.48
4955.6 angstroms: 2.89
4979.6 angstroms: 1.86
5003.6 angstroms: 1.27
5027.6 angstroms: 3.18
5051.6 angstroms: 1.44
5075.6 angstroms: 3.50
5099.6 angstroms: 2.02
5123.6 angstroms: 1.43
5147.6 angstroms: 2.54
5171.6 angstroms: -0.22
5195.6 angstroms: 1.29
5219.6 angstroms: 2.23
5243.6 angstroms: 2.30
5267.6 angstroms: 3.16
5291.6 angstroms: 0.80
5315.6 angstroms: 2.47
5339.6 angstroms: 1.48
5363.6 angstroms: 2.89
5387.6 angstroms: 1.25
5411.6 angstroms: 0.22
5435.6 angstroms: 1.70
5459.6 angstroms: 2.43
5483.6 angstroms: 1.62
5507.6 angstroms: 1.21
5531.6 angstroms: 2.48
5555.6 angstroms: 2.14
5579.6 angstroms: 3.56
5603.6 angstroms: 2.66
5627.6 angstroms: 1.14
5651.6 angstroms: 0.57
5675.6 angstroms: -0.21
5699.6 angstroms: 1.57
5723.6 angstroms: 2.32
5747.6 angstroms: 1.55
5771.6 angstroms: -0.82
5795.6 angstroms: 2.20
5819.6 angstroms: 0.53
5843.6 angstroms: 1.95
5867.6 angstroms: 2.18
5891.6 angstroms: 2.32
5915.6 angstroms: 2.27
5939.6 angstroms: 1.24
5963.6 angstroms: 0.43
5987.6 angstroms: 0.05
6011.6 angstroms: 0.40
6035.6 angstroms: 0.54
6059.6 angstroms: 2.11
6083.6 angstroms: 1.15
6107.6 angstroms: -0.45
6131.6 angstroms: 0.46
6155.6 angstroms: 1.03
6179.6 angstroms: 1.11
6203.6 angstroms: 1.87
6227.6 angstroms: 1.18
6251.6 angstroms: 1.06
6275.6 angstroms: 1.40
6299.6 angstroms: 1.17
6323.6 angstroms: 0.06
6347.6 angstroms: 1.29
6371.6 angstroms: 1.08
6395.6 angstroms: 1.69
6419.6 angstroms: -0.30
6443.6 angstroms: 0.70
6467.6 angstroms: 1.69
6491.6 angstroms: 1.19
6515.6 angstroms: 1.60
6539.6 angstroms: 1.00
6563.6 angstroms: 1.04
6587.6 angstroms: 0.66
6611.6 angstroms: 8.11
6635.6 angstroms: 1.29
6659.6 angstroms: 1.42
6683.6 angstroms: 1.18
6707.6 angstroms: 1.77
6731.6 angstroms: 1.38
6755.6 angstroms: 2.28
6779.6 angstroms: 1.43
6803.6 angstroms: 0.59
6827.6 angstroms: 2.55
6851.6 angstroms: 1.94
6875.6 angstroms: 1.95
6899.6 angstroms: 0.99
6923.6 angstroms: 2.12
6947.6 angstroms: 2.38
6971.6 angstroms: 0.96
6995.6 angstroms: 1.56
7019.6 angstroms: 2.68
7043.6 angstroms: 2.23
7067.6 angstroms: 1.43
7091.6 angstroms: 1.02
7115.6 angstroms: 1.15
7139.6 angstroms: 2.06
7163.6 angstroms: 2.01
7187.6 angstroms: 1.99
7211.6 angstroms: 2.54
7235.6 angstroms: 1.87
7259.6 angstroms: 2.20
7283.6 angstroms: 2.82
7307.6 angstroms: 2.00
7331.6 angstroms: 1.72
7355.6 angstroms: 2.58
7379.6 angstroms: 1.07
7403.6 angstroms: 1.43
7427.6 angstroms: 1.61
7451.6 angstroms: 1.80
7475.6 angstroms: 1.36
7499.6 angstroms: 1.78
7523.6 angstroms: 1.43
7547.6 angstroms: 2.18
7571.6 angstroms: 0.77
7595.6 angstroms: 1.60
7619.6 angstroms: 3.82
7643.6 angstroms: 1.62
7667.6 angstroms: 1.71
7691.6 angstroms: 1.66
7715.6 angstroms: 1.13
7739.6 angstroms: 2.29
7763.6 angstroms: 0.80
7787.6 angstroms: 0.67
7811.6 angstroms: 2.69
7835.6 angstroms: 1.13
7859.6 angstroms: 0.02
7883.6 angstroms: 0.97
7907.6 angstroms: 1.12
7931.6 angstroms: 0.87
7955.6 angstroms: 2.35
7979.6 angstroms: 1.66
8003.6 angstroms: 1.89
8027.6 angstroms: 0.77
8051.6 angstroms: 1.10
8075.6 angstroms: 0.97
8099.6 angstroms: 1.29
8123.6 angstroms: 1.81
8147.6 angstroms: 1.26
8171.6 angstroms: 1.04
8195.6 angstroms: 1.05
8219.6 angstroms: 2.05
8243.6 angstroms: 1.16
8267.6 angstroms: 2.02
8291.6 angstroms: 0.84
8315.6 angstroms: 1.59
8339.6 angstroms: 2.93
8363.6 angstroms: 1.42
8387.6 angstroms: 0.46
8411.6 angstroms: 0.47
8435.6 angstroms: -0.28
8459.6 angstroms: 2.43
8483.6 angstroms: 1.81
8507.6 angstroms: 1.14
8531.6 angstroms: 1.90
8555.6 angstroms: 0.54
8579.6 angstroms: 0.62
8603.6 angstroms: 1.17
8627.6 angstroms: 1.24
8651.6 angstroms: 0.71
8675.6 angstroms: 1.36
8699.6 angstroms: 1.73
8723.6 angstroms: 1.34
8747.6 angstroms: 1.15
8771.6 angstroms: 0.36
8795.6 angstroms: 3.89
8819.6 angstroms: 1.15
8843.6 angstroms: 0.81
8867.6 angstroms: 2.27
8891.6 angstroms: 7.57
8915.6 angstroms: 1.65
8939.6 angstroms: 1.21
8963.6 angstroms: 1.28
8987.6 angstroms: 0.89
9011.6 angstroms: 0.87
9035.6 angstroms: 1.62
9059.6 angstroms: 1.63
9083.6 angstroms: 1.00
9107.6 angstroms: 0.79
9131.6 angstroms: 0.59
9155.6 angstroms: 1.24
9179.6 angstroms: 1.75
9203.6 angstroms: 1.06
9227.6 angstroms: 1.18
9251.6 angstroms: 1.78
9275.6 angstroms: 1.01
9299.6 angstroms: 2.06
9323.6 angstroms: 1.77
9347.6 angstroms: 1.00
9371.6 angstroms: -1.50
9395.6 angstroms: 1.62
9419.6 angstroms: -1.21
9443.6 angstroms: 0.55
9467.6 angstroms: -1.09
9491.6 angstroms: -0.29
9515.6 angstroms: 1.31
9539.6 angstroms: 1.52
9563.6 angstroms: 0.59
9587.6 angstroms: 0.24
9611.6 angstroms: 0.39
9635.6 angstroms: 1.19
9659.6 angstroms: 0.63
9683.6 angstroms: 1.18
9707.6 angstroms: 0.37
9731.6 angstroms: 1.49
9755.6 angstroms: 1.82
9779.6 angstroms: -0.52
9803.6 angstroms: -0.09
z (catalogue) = 0.77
